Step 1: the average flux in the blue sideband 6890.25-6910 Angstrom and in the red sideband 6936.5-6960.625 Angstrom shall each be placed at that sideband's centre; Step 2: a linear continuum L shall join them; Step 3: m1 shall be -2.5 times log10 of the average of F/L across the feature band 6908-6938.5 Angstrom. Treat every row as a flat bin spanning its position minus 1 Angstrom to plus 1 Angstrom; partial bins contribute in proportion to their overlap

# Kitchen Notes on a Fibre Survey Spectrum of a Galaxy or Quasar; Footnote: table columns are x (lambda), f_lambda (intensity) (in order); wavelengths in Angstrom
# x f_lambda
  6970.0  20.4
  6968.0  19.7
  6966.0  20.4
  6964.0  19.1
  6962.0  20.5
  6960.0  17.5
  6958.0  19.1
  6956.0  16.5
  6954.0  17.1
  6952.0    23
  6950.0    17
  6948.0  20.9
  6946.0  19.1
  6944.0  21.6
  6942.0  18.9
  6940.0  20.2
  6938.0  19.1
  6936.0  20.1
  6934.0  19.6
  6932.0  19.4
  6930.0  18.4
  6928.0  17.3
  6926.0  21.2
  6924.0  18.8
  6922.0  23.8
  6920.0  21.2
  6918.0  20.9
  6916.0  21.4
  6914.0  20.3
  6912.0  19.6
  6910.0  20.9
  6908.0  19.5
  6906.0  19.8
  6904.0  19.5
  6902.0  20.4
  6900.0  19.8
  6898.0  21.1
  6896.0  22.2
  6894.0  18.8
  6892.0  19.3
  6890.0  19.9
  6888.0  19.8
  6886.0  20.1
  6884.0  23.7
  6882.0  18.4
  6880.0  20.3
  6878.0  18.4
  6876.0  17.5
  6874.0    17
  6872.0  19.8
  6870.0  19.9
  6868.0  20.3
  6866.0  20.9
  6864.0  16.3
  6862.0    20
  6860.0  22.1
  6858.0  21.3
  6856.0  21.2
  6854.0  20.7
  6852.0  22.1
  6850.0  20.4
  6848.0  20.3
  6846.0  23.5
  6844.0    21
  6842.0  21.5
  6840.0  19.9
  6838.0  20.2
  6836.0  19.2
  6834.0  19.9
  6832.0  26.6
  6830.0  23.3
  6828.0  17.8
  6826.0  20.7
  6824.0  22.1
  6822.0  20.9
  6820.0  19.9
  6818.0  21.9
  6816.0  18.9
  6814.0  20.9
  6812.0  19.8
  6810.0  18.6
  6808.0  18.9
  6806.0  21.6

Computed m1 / -0.03 mag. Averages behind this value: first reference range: 20.1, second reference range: 19.2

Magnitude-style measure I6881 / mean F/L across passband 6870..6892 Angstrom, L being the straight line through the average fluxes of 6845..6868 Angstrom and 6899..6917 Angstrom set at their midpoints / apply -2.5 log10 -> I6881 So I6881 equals 0.05 mag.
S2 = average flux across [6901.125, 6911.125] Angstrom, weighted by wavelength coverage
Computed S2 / 20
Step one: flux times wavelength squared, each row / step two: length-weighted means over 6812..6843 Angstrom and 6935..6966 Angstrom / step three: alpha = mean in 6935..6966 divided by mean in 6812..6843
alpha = 0.96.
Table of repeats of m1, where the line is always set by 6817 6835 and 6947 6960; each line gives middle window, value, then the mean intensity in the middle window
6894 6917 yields -0.03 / 20.3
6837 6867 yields 0.01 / 20.8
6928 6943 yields 0.00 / 19.2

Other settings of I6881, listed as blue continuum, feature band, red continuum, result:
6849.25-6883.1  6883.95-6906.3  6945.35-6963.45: -0.04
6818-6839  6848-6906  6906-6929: 0.04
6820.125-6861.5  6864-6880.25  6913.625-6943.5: 0.10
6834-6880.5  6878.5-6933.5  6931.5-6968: -0.02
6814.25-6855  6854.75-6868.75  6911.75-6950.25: 0.02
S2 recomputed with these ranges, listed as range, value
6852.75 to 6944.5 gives 20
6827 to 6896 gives 20.4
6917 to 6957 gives 19.7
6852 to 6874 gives 20.2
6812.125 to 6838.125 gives 20.9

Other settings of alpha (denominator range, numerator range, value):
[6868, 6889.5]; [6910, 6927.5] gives 1.08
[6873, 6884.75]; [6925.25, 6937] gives 1.02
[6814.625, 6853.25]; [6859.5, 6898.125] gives 0.95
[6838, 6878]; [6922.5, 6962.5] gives 0.98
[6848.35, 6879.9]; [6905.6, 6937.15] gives 1.03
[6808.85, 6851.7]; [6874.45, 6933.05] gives 0.98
